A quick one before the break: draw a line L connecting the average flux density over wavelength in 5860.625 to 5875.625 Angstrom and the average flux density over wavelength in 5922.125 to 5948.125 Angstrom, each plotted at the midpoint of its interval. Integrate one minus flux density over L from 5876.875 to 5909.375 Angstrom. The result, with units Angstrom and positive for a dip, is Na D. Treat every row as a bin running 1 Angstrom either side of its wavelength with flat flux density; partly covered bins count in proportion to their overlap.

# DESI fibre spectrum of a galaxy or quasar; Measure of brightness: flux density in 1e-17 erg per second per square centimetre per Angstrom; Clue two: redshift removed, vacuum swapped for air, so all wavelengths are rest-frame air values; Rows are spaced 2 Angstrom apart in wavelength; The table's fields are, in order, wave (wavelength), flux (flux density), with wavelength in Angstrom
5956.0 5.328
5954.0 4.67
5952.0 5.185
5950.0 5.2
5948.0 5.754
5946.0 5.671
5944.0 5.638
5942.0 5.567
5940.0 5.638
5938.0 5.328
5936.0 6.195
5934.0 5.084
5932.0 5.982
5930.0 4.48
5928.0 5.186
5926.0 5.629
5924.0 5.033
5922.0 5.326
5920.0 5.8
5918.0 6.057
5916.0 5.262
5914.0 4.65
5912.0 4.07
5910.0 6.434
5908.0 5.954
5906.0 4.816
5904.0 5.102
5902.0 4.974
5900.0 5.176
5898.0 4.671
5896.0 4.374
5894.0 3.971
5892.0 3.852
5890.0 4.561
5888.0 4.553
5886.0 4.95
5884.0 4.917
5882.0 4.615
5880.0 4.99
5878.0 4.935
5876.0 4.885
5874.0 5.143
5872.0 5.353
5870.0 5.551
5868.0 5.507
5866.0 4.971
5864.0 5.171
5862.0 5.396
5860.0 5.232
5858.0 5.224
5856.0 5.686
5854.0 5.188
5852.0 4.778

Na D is 3.4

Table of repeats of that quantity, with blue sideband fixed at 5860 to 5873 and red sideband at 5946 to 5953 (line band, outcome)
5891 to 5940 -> 2.1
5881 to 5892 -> 1.4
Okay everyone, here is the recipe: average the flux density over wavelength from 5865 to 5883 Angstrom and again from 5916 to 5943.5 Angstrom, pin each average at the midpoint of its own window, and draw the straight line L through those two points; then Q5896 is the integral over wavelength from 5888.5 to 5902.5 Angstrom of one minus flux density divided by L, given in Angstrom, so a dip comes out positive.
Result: 2.0 Angstrom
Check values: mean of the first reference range 5.11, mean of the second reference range 5.48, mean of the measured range 4.5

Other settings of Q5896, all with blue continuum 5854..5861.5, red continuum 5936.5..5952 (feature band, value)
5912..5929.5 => 0.7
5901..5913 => 0.5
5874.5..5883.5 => 0.9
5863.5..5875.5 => 0.2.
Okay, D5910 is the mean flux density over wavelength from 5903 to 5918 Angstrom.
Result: 5.24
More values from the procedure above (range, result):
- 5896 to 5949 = 5.35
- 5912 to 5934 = 5.27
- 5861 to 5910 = 4.96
